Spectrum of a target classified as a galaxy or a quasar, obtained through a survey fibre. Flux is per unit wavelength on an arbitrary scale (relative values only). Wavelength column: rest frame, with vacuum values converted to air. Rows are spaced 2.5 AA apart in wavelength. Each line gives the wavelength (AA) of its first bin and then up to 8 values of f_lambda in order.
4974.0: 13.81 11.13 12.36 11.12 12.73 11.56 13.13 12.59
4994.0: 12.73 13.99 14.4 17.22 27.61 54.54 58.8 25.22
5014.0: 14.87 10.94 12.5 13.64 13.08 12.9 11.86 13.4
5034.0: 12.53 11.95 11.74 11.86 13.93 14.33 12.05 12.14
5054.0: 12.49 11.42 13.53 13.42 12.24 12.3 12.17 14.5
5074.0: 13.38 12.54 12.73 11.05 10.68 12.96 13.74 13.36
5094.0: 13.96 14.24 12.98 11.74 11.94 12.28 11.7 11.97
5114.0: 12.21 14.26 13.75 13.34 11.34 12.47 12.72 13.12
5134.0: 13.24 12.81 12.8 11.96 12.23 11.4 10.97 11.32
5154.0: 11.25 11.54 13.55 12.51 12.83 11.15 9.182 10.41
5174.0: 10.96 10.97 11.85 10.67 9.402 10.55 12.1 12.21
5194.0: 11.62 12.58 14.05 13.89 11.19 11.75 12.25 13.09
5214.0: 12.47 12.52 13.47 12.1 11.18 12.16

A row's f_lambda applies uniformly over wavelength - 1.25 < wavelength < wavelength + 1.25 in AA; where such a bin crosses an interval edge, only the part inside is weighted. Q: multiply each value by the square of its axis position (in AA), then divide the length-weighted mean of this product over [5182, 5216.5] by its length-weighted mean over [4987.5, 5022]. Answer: 0.60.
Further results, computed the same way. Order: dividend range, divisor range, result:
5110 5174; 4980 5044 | 0.74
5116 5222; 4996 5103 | 0.81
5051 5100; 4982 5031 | 0.69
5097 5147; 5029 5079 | 1.01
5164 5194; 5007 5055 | 0.71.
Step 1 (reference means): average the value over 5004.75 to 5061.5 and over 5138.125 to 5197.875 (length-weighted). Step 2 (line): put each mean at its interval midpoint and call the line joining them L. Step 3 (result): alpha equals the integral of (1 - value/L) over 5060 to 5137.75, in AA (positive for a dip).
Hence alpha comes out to 8.9 AA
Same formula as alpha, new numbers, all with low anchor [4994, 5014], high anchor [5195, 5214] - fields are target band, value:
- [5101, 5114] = 5.3 AA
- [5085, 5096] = 4.1 AA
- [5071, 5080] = 3.8 AA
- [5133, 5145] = 3.5 AA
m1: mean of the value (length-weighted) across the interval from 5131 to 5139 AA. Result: 13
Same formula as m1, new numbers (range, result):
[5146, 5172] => 11.5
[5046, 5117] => 12.7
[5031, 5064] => 12.6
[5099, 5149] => 12.5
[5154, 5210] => 11.7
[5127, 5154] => 12.2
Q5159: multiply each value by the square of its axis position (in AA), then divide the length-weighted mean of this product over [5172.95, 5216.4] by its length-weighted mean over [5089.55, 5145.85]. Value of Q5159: 1.0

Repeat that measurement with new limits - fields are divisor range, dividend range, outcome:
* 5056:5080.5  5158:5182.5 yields 0.92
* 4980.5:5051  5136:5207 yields 0.73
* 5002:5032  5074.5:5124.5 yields 0.58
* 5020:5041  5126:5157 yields 1.01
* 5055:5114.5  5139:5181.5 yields 0.94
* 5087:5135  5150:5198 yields 0.91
